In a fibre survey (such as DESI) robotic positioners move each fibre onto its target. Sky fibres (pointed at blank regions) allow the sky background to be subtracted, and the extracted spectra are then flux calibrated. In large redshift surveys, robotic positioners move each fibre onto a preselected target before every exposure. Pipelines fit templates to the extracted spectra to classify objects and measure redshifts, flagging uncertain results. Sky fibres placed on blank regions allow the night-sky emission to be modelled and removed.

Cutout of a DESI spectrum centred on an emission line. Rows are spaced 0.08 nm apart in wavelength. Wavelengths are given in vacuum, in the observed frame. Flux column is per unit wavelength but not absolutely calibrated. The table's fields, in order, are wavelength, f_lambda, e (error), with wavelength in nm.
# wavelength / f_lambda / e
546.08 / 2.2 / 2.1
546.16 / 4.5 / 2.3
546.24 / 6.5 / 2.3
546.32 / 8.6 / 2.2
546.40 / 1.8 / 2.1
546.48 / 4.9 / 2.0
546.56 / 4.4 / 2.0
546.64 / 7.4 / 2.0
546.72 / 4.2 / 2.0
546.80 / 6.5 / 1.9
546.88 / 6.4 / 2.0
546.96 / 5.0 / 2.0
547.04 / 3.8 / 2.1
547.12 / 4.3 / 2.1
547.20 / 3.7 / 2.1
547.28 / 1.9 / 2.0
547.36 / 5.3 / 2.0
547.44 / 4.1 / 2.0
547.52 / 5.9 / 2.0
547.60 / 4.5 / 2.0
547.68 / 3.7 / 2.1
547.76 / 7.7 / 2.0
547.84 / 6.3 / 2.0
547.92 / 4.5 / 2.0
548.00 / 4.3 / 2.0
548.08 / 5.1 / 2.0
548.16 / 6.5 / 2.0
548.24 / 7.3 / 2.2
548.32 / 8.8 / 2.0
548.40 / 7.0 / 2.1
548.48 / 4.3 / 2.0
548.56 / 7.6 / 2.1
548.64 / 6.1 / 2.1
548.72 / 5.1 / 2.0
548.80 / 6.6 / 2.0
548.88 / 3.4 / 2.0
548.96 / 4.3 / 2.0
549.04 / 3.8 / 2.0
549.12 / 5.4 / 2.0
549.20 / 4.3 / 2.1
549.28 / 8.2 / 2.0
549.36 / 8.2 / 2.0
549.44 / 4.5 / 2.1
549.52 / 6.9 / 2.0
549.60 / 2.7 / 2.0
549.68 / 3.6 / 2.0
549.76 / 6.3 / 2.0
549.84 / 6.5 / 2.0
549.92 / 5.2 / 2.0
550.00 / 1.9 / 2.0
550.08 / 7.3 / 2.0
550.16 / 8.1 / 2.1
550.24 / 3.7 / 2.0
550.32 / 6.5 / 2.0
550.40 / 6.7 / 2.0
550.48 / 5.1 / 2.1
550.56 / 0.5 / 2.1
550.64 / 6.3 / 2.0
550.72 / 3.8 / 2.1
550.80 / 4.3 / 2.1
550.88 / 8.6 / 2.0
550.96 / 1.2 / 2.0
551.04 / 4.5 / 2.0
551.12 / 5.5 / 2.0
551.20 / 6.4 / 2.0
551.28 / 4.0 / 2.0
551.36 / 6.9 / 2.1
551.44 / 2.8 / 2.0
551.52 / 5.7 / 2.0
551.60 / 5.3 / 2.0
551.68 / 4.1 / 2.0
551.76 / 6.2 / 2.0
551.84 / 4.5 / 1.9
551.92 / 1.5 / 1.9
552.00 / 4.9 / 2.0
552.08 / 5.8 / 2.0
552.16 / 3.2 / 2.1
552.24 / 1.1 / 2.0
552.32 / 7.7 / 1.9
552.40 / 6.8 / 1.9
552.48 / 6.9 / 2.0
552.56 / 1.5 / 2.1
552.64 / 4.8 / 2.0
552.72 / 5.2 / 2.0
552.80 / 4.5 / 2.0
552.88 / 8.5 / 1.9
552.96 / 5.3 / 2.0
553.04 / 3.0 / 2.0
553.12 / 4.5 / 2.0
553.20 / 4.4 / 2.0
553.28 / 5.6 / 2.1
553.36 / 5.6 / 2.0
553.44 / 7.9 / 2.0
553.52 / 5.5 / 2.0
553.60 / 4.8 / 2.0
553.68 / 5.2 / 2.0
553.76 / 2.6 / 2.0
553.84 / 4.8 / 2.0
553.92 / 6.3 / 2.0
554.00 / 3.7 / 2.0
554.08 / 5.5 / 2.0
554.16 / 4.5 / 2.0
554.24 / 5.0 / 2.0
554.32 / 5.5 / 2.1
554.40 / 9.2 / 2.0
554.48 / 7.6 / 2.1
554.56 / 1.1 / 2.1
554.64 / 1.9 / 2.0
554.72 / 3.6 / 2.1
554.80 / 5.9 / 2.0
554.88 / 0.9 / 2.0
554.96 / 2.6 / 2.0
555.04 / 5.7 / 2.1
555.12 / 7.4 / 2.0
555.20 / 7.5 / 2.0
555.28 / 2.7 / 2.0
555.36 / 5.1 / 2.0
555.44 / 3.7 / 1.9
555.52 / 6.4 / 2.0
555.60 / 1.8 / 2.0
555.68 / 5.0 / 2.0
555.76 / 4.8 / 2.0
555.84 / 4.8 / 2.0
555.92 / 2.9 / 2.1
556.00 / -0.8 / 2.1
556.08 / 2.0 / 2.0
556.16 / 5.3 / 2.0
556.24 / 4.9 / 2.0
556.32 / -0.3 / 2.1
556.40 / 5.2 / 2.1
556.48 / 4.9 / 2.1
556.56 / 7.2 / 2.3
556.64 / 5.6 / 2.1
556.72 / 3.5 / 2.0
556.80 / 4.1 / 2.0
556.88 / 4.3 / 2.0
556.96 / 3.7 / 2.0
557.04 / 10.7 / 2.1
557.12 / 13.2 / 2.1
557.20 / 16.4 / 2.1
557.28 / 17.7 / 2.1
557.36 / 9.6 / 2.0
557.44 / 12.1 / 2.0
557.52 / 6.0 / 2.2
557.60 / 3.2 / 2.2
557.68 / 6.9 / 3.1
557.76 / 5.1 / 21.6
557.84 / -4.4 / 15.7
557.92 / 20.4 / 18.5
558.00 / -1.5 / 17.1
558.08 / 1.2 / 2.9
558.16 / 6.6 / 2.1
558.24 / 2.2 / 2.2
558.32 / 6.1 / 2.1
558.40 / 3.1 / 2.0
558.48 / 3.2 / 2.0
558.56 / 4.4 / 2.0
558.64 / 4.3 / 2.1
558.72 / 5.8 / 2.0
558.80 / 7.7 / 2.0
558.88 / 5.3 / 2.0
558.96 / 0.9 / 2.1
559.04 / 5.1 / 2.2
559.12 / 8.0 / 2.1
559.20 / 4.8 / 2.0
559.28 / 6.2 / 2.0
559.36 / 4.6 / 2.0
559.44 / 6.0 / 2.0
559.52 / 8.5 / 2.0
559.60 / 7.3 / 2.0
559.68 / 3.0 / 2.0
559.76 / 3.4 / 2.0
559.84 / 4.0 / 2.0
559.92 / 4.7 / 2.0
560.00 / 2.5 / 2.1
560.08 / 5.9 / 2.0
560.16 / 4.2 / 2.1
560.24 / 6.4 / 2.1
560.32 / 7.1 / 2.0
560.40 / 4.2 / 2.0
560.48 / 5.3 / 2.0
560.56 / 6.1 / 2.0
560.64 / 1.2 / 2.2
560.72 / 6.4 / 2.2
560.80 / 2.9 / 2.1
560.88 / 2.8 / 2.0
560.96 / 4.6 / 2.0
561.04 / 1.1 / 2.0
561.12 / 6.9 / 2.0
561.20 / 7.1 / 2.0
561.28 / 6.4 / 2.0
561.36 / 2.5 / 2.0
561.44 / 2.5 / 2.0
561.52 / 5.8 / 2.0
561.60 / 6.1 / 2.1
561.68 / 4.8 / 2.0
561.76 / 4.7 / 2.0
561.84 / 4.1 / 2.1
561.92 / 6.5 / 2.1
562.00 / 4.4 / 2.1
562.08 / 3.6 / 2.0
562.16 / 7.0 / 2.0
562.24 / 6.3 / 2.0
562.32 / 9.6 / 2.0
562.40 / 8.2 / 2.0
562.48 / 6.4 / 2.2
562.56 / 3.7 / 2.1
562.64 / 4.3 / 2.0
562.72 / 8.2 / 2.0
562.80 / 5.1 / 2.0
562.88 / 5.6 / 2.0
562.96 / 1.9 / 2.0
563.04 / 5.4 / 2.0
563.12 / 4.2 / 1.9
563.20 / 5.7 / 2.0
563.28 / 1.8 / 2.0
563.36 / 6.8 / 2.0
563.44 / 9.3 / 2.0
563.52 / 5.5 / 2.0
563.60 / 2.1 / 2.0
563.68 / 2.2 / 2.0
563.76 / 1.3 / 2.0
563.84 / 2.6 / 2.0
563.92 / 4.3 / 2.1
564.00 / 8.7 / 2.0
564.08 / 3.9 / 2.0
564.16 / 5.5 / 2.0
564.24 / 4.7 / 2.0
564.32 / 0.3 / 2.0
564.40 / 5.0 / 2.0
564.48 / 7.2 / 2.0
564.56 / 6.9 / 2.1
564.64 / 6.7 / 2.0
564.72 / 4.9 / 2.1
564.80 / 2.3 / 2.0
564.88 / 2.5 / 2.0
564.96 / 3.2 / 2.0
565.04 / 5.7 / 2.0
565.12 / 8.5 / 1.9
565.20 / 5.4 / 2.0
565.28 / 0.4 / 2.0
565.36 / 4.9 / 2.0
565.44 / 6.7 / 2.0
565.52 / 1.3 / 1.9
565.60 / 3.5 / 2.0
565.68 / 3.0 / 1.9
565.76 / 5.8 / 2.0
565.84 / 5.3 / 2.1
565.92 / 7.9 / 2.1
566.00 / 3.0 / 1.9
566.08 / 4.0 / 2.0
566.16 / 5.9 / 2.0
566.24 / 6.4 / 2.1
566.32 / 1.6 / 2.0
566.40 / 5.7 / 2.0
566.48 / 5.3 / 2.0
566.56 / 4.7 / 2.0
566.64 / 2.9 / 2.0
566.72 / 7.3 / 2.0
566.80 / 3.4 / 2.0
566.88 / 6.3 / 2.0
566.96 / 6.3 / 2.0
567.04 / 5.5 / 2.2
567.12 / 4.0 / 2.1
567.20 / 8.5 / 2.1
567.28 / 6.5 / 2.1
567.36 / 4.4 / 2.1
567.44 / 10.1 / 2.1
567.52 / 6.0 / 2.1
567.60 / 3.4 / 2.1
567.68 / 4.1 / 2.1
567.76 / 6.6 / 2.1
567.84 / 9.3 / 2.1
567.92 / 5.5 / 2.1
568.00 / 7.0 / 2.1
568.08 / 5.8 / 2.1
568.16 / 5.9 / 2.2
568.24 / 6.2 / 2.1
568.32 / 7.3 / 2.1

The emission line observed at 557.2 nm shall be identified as H-beta 4861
